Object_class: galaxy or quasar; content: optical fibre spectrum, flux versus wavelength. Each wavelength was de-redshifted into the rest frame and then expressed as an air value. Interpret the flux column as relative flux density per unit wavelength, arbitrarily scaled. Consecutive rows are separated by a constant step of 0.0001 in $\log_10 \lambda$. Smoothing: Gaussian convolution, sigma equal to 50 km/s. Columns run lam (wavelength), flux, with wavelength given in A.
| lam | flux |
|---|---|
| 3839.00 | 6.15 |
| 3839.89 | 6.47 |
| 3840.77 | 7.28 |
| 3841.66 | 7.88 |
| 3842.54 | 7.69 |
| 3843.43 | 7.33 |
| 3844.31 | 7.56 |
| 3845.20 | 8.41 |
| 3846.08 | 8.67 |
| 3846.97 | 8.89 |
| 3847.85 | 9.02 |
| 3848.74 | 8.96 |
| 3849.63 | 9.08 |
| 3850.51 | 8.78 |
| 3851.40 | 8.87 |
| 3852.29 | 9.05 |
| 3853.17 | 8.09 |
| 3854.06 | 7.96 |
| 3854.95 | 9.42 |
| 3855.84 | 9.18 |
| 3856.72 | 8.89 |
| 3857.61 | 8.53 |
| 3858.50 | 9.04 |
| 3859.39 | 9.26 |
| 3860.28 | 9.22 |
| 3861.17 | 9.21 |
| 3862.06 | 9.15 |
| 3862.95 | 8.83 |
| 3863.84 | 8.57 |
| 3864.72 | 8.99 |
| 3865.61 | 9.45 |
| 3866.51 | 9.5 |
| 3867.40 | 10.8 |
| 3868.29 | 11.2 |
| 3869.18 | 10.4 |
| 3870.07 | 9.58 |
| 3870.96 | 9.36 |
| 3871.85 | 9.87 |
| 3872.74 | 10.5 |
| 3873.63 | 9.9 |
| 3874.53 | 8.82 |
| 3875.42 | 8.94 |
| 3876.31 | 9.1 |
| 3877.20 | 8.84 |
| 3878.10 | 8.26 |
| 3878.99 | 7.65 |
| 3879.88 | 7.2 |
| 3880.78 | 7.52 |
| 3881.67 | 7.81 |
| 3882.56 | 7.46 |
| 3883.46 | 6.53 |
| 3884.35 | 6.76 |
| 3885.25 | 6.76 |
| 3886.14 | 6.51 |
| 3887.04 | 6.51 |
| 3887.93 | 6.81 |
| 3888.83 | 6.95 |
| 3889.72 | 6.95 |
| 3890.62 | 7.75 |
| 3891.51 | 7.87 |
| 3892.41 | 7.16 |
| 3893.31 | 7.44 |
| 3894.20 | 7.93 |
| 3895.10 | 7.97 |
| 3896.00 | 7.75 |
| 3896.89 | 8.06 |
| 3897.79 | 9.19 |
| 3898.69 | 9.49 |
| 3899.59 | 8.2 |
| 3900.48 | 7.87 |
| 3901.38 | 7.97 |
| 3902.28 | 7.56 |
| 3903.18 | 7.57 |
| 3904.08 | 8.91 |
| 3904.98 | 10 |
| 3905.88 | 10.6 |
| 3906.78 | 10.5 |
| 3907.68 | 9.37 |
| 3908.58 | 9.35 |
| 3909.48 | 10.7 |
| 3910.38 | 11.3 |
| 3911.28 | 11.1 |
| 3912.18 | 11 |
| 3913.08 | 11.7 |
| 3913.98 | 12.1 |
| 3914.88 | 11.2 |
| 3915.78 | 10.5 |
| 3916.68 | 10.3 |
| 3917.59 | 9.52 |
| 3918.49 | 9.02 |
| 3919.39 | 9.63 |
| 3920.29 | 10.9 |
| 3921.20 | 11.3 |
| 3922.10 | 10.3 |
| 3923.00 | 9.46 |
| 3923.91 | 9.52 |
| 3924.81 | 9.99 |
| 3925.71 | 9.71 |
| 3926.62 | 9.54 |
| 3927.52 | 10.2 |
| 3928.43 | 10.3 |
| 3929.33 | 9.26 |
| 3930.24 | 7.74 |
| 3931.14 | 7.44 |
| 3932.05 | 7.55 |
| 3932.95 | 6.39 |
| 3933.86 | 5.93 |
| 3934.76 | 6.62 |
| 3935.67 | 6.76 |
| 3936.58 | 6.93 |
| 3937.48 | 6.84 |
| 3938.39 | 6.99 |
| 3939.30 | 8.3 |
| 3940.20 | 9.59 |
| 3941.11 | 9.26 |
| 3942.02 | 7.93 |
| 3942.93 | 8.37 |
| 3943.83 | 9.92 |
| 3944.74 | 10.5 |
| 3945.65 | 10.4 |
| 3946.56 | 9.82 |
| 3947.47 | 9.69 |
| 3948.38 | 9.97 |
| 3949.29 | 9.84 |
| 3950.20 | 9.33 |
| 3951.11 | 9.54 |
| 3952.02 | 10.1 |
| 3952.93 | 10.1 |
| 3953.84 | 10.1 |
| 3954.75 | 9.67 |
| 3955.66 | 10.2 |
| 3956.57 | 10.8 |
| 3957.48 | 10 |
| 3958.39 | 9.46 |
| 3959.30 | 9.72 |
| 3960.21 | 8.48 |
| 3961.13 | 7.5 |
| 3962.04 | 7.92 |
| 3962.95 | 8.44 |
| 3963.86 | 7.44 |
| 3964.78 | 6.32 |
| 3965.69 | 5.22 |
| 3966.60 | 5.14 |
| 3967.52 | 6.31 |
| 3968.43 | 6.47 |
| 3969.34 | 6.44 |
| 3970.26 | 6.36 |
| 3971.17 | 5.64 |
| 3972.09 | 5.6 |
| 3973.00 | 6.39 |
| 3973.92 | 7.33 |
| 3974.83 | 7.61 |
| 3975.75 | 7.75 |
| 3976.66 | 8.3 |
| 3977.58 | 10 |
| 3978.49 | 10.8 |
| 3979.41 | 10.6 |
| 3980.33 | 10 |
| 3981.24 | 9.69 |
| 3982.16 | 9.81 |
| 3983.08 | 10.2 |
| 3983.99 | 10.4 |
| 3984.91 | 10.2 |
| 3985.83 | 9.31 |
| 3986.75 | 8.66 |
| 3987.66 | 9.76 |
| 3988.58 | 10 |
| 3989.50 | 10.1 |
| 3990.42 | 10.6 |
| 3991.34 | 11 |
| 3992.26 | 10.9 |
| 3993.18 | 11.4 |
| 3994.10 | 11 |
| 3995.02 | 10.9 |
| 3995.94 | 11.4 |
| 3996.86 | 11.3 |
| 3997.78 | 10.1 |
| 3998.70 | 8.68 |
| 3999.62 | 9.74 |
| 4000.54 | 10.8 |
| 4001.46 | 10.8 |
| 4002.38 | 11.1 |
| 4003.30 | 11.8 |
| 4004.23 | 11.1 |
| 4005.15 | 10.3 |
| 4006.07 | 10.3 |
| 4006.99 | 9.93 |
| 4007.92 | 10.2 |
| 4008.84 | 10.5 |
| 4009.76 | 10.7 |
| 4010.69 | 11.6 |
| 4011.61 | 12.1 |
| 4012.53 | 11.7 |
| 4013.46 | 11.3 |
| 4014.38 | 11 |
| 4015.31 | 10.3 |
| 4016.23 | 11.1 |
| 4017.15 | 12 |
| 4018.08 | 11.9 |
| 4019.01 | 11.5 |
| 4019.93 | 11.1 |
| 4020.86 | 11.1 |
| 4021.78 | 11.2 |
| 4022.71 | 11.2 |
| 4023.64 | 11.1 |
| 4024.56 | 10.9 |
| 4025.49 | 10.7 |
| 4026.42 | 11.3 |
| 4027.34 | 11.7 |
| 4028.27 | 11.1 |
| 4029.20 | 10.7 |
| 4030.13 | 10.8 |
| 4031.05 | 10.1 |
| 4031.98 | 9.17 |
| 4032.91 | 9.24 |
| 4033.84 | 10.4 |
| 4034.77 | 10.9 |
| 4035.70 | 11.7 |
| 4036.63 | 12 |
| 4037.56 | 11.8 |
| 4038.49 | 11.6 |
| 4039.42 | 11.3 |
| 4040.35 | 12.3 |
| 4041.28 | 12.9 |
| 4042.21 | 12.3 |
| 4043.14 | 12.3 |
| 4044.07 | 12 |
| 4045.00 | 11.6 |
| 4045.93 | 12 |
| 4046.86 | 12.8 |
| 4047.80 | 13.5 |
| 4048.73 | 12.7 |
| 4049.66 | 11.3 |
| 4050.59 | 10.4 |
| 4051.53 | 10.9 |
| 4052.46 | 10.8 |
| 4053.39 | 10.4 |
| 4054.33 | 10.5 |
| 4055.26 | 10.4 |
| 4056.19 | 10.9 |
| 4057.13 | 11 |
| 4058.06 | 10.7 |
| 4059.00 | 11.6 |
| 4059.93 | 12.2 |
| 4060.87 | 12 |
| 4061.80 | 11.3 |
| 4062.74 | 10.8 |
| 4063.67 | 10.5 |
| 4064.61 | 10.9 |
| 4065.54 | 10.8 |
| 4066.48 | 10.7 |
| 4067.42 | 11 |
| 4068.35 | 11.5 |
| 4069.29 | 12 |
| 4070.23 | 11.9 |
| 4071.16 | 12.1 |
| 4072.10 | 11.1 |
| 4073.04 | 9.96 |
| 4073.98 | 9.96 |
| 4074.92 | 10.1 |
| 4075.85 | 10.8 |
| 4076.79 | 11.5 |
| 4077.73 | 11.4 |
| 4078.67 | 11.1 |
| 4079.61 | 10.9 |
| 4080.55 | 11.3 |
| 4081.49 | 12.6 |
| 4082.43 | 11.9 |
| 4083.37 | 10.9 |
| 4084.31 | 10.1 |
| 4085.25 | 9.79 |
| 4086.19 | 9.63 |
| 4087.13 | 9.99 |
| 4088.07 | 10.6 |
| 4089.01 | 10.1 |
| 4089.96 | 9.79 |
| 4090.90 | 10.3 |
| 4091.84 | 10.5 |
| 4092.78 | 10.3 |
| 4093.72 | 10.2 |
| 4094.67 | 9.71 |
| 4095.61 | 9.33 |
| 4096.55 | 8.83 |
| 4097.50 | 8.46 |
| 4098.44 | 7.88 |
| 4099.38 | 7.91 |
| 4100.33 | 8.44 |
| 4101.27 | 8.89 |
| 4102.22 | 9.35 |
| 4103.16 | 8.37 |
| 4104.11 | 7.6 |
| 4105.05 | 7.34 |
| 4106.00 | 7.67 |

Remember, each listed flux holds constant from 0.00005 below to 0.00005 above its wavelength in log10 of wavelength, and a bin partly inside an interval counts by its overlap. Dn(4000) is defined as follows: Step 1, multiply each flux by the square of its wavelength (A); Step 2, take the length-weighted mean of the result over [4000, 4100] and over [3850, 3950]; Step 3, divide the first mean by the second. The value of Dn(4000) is 1.3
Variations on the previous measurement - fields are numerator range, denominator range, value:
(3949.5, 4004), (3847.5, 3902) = 1.14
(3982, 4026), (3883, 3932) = 1.25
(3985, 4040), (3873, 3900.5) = 1.47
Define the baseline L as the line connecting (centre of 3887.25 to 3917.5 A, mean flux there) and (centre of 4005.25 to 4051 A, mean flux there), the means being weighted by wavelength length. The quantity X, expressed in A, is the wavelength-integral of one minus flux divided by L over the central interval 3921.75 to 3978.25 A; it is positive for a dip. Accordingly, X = 8.4 A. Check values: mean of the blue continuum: 9.05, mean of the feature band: 8.4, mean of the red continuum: 11.3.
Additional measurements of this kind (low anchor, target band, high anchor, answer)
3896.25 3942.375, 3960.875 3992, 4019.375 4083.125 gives 5.33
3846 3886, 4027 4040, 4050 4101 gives -0.87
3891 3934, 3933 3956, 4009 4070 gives 2.20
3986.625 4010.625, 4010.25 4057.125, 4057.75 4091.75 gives -2.55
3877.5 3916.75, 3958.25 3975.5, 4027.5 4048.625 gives 5.18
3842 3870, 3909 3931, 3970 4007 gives -2.10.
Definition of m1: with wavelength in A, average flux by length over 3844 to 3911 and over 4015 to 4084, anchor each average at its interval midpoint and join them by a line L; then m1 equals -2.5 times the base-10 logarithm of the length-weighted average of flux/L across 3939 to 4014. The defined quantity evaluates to 0.079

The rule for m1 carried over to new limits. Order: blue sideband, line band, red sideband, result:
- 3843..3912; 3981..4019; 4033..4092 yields -0.03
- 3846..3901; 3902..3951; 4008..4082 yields 0.00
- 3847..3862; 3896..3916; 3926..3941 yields -0.17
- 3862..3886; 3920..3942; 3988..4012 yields 0.12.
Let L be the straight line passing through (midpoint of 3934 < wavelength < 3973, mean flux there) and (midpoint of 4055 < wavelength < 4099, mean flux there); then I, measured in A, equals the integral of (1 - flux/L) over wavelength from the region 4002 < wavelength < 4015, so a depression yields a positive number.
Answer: -2.25 A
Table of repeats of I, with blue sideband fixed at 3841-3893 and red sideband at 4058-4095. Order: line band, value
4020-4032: -0.7 A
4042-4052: -1.4 A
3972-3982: 1.1 A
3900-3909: 0.0 A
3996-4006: -0.6 A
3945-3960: -0.7 A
